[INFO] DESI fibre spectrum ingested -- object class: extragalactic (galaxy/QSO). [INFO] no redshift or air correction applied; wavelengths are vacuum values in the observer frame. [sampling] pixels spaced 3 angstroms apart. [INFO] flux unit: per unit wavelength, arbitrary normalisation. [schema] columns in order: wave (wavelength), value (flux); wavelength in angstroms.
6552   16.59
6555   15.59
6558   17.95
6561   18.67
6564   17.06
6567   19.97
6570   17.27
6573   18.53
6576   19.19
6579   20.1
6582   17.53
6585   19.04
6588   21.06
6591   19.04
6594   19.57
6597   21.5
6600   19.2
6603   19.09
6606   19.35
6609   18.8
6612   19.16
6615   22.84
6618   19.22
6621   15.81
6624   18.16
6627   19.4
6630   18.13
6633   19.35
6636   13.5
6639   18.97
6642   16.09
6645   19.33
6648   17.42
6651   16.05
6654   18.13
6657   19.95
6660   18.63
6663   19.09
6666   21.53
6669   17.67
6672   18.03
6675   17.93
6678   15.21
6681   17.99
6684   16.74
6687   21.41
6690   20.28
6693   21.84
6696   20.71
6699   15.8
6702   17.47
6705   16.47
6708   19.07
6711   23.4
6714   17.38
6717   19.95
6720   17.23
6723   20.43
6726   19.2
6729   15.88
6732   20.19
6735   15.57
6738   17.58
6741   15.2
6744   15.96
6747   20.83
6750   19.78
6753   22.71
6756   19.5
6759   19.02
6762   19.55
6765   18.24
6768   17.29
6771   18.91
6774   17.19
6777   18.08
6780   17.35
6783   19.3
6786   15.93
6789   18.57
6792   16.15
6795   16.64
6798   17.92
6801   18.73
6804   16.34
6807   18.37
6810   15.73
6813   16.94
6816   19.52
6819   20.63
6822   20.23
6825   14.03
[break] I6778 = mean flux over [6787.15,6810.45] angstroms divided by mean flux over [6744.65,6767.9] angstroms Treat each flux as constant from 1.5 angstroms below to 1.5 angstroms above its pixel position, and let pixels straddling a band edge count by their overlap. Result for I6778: 0.9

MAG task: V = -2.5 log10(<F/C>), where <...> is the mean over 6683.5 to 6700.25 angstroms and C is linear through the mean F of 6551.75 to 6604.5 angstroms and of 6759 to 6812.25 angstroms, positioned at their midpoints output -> -0.09 mag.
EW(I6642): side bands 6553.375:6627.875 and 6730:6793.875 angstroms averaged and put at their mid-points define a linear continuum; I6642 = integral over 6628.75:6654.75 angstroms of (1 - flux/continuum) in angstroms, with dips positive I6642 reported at 1.79 angstroms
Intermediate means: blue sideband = 18.9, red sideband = 18.2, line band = 17.4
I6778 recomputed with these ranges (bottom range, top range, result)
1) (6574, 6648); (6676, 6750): 0.98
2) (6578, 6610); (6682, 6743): 0.95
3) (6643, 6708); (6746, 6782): 1.03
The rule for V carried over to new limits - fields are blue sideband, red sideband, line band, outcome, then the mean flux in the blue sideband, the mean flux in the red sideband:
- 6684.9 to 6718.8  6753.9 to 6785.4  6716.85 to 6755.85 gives 0.02 mag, 19.4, 18.5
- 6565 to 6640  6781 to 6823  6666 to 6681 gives 0.05 mag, 18.9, 17.9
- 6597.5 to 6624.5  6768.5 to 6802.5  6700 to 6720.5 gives -0.02 mag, 19.2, 17.7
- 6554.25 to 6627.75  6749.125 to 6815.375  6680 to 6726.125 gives -0.04 mag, 19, 18.1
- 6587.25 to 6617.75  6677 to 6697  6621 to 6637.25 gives 0.12 mag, 19.9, 19.2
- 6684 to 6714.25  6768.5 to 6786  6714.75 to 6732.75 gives 0.01 mag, 19.3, 17.9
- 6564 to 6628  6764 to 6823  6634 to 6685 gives 0.06 mag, 19.2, 17.9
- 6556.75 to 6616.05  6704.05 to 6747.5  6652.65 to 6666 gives -0.03 mag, 19.2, 18.3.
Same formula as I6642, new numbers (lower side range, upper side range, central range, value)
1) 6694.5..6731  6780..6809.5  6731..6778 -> -1.1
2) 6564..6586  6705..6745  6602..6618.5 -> -1.1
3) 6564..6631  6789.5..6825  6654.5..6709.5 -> -0.2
